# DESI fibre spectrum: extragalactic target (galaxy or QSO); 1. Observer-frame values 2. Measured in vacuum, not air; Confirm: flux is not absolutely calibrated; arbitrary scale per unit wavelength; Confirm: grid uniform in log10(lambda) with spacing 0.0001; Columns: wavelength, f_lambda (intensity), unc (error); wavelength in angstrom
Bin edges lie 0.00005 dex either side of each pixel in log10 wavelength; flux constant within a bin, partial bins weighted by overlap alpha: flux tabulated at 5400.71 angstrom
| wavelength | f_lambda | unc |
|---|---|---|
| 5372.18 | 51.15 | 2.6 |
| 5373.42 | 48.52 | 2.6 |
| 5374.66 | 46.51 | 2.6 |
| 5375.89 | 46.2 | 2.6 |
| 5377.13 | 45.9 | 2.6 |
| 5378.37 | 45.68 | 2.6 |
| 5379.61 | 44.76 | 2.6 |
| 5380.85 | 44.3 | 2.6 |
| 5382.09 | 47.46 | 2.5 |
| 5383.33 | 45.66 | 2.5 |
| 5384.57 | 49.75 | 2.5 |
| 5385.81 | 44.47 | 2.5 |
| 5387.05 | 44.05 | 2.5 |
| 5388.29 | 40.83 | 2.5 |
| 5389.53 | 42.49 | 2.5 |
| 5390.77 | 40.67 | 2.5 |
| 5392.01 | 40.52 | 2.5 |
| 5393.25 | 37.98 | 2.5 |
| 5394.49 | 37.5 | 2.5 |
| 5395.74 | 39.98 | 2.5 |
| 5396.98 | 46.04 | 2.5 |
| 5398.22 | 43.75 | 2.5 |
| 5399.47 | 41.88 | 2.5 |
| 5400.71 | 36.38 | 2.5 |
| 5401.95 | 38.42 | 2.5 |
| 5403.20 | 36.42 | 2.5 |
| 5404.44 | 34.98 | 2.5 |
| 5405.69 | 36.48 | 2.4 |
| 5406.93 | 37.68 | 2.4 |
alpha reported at 36.38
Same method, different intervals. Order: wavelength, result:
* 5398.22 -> 43.75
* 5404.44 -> 34.98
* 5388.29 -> 40.83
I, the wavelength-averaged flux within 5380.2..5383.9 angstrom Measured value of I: 45.8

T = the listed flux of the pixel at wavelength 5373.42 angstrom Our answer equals 48.52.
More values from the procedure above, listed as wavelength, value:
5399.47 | 41.88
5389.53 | 42.49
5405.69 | 36.48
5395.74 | 39.98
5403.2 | 36.42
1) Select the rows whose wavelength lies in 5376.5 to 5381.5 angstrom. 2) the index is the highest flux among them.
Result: 45.9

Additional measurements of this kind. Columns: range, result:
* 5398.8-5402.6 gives 41.88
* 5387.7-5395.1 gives 42.49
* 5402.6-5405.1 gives 36.42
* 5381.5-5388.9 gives 49.75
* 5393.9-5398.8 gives 46.04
